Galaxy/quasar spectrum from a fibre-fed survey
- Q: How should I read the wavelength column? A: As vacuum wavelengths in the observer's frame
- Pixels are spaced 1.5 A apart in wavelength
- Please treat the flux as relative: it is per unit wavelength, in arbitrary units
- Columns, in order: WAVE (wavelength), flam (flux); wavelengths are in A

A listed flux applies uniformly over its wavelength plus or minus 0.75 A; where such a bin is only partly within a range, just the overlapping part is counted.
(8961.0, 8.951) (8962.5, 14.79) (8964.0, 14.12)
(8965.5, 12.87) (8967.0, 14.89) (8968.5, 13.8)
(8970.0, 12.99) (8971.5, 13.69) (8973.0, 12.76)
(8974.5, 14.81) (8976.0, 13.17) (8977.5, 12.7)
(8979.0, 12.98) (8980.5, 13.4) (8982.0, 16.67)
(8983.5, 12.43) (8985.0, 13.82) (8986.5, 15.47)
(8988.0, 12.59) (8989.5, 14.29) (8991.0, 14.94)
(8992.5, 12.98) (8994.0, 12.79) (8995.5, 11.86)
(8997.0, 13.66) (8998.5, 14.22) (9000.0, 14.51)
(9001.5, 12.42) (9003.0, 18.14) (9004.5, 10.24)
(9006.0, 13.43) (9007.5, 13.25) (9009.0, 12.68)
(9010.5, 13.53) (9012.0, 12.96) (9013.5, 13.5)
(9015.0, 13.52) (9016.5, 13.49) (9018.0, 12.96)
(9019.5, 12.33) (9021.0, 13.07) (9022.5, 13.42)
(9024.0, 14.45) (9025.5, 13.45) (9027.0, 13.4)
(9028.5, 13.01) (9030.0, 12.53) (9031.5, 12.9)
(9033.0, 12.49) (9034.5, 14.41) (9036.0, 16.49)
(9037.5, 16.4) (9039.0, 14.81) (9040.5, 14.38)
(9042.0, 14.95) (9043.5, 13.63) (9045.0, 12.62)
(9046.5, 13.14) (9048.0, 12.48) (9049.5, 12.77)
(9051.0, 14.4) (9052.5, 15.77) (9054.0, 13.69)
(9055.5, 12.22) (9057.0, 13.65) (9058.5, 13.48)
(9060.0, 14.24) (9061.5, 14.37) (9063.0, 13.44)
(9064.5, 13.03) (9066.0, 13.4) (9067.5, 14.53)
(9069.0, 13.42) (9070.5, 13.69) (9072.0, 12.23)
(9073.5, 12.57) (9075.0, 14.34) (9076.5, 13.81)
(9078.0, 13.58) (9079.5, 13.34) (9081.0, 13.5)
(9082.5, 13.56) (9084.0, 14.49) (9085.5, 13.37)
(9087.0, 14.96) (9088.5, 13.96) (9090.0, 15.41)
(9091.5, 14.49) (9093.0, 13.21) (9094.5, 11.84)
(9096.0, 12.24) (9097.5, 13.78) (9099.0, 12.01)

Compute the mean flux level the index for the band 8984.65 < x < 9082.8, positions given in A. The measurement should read 13.6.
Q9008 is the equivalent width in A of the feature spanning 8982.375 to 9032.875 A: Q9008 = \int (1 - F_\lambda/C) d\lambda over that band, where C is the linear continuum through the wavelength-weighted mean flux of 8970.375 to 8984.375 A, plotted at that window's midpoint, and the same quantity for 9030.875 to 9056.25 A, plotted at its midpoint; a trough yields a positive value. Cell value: 1.3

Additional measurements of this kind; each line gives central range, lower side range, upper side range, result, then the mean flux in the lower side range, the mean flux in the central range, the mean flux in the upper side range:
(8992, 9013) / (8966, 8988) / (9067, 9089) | 0.6 A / 13.8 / 13.3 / 13.7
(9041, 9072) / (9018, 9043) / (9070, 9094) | 0.4 A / 13.9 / 13.6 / 13.8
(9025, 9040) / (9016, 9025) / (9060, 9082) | -0.7 A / 13.3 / 14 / 13.5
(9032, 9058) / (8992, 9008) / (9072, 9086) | -1.0 A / 13.4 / 14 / 13.5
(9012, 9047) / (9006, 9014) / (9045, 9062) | -0.8 A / 13.2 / 13.7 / 13.6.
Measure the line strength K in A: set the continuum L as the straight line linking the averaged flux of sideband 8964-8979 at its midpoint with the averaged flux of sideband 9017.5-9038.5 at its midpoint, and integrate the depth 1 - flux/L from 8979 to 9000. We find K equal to -0.3 A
